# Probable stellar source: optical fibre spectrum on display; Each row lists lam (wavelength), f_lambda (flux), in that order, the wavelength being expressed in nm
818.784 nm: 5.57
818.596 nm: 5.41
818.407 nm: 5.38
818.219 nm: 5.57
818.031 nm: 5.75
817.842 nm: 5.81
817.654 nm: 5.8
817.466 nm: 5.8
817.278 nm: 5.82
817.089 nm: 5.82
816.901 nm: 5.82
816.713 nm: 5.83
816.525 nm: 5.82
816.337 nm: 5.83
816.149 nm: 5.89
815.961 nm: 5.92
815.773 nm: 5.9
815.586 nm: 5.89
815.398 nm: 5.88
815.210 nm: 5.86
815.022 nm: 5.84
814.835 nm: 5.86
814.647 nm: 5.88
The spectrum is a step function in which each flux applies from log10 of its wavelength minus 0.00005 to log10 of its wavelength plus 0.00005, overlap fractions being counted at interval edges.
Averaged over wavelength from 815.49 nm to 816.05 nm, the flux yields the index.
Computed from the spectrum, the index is 5.91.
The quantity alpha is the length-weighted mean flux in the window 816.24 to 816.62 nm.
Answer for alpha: 5.83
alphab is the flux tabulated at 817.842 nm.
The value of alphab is 5.81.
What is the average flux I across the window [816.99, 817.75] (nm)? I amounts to 5.81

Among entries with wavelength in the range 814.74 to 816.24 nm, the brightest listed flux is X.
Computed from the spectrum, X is 5.92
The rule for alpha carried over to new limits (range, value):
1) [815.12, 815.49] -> 5.87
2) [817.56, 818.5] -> 5.67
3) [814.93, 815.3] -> 5.85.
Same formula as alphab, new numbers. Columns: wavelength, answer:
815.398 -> 5.88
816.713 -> 5.83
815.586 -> 5.89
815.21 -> 5.86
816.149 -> 5.89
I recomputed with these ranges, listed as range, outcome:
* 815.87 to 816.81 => 5.86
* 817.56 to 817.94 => 5.8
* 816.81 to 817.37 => 5.81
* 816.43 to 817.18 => 5.82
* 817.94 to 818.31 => 5.67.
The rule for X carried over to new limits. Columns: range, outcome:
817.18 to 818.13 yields 5.82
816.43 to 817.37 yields 5.83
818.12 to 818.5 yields 5.57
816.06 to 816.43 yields 5.89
